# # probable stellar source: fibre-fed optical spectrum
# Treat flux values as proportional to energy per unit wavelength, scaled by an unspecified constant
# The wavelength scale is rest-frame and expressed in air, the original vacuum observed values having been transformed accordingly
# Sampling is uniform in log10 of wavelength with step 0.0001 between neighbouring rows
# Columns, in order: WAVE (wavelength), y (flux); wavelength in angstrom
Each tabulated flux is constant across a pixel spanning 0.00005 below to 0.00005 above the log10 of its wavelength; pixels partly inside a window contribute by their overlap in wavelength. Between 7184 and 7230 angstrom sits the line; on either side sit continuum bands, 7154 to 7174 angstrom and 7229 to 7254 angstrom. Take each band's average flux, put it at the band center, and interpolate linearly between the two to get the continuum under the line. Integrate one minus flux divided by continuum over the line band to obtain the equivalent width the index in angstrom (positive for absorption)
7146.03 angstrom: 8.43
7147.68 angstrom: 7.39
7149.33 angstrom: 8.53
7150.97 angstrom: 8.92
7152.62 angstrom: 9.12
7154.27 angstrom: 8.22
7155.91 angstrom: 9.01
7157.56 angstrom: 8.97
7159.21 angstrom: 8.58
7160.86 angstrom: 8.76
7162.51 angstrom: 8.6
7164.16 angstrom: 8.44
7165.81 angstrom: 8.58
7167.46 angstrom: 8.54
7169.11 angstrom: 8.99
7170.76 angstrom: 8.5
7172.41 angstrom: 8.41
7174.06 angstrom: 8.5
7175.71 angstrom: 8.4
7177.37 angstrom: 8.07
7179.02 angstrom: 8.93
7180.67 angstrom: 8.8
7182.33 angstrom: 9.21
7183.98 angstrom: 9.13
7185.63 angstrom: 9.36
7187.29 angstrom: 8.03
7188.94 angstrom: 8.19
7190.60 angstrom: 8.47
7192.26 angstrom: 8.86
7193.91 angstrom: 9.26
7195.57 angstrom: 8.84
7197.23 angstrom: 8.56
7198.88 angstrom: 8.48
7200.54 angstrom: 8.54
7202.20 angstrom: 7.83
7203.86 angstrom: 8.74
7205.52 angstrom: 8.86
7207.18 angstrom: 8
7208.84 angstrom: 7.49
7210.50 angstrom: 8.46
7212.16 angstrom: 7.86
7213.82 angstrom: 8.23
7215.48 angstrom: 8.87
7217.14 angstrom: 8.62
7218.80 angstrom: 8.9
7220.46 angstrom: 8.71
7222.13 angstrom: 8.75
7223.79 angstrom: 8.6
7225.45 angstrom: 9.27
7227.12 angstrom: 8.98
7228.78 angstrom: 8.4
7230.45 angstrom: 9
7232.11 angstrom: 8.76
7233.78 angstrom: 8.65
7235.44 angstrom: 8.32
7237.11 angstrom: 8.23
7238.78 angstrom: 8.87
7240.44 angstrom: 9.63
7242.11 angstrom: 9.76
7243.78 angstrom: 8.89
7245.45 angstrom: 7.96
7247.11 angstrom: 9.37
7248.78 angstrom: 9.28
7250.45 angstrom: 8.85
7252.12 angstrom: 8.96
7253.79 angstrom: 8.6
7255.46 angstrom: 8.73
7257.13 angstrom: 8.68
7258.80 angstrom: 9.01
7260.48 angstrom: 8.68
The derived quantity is 1.02 angstrom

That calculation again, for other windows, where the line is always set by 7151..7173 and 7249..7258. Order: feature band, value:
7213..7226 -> 0.0 angstrom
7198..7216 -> 0.9 angstrom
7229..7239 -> 0.2 angstrom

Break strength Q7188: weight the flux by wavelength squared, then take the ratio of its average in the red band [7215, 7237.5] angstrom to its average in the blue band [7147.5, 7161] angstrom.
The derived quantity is 1.0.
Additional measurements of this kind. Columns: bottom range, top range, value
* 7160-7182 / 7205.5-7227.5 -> 1.00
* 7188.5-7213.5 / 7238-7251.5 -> 1.09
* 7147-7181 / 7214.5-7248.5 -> 1.05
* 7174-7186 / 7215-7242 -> 1.01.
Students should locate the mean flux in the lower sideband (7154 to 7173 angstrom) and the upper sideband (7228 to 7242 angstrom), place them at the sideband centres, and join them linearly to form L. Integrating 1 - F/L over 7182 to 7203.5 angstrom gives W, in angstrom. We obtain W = 0.1 angstrom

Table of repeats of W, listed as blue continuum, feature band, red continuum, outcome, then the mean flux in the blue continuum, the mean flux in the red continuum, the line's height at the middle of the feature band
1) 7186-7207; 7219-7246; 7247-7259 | -0.1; 8.55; 8.9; 8.78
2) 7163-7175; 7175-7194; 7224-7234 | -0.2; 8.57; 8.84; 8.64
